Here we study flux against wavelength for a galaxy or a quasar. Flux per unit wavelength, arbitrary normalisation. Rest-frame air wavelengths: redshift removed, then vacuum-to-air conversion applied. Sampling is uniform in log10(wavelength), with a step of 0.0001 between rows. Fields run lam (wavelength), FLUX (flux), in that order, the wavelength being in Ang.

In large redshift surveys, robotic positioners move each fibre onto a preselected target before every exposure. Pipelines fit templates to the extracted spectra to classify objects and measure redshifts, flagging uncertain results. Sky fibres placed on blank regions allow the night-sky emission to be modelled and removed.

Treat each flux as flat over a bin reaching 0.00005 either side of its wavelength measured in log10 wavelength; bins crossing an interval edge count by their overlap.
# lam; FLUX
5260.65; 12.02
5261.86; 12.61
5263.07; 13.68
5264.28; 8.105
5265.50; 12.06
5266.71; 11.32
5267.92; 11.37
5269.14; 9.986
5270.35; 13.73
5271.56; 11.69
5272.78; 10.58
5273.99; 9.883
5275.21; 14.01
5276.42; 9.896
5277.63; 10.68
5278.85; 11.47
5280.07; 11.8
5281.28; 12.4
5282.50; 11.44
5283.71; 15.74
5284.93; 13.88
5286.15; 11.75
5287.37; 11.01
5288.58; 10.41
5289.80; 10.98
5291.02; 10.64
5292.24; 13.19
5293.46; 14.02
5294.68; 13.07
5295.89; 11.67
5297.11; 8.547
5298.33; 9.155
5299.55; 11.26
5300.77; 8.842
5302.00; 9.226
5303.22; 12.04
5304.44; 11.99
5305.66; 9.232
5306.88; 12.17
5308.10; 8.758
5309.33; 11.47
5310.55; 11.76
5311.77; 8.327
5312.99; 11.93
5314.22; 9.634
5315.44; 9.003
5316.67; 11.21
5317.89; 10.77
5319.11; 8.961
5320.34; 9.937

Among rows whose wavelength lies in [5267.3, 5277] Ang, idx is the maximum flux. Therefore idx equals 14.01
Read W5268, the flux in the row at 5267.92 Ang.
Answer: 11.37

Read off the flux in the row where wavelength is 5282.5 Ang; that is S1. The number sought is 11.44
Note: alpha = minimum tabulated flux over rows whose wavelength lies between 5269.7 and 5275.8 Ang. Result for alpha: 9.883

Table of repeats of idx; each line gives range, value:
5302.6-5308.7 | 12.17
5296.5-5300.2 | 11.26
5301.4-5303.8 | 12.04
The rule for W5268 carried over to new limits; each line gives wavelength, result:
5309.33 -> 11.47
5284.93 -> 13.88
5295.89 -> 11.67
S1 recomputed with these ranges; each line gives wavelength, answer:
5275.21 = 14.01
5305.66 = 9.232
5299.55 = 11.26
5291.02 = 10.64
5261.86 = 12.61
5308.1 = 8.758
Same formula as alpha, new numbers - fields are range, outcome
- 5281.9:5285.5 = 11.44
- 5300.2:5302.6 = 8.842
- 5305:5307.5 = 9.232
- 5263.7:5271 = 8.105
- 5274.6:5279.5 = 9.896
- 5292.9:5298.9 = 8.547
